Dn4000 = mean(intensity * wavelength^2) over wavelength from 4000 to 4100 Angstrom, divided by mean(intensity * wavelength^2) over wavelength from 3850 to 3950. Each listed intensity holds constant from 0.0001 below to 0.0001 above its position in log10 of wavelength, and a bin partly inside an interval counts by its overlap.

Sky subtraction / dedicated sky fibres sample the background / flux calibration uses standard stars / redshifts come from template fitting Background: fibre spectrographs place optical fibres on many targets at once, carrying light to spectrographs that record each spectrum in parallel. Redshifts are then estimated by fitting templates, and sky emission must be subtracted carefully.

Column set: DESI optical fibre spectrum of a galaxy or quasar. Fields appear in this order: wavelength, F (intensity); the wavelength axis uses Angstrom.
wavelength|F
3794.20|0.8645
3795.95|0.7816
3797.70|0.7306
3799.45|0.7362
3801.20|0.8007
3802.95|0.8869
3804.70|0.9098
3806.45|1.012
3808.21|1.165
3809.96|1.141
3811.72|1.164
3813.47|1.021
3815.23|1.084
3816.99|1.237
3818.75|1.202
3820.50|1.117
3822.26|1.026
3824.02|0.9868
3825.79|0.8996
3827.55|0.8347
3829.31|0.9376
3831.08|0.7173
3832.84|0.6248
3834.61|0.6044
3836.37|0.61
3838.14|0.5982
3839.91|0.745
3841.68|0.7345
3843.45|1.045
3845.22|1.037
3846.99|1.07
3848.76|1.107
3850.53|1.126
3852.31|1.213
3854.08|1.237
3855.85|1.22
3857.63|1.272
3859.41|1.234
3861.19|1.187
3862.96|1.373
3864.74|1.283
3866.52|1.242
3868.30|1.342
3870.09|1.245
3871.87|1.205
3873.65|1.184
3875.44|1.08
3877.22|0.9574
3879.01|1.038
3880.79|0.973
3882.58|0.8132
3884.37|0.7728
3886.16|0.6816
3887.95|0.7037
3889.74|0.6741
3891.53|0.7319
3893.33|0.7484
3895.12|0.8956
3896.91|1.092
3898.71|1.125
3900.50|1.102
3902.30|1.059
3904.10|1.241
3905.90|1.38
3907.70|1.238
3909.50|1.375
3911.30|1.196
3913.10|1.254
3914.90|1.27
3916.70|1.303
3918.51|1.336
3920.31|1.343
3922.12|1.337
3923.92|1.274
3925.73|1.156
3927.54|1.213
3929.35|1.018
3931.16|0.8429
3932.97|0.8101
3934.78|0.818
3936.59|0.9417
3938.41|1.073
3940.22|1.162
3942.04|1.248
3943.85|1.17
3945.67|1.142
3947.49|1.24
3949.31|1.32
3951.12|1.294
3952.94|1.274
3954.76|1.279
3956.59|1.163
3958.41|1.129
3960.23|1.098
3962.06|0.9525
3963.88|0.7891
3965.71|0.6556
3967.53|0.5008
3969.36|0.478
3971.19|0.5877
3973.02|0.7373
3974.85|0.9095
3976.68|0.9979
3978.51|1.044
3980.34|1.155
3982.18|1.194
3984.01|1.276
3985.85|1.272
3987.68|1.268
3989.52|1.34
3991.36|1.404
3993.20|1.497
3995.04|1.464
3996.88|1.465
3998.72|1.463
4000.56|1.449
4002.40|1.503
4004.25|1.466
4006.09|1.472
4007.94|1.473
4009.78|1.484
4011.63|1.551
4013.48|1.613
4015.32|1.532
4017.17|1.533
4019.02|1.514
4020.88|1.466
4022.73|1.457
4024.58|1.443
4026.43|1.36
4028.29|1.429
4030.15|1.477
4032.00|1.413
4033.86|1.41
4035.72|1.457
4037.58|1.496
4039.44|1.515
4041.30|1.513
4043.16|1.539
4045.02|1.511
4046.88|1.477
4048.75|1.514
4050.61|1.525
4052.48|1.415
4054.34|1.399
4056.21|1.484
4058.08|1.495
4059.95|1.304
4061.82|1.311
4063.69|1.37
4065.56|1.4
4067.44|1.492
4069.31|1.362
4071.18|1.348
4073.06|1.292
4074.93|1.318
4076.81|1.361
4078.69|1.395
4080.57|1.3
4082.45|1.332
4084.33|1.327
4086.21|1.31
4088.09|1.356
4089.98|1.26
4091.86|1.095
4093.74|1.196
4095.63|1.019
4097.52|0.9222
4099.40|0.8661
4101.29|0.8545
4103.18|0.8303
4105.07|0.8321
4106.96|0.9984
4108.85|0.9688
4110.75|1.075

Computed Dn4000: 1.3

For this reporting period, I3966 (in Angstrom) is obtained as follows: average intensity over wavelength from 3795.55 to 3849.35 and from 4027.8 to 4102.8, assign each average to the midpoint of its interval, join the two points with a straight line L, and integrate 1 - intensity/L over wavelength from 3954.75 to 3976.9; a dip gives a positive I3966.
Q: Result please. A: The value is 6.1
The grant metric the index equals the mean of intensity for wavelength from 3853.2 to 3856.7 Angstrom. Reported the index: 1.23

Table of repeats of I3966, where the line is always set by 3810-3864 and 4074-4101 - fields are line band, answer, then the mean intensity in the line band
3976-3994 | -1.9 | 1.25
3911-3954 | -3.2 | 1.17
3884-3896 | 3.5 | 0.742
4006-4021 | -4.8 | 1.52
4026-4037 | -2.5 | 1.43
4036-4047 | -3.1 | 1.51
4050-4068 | -3.5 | 1.42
